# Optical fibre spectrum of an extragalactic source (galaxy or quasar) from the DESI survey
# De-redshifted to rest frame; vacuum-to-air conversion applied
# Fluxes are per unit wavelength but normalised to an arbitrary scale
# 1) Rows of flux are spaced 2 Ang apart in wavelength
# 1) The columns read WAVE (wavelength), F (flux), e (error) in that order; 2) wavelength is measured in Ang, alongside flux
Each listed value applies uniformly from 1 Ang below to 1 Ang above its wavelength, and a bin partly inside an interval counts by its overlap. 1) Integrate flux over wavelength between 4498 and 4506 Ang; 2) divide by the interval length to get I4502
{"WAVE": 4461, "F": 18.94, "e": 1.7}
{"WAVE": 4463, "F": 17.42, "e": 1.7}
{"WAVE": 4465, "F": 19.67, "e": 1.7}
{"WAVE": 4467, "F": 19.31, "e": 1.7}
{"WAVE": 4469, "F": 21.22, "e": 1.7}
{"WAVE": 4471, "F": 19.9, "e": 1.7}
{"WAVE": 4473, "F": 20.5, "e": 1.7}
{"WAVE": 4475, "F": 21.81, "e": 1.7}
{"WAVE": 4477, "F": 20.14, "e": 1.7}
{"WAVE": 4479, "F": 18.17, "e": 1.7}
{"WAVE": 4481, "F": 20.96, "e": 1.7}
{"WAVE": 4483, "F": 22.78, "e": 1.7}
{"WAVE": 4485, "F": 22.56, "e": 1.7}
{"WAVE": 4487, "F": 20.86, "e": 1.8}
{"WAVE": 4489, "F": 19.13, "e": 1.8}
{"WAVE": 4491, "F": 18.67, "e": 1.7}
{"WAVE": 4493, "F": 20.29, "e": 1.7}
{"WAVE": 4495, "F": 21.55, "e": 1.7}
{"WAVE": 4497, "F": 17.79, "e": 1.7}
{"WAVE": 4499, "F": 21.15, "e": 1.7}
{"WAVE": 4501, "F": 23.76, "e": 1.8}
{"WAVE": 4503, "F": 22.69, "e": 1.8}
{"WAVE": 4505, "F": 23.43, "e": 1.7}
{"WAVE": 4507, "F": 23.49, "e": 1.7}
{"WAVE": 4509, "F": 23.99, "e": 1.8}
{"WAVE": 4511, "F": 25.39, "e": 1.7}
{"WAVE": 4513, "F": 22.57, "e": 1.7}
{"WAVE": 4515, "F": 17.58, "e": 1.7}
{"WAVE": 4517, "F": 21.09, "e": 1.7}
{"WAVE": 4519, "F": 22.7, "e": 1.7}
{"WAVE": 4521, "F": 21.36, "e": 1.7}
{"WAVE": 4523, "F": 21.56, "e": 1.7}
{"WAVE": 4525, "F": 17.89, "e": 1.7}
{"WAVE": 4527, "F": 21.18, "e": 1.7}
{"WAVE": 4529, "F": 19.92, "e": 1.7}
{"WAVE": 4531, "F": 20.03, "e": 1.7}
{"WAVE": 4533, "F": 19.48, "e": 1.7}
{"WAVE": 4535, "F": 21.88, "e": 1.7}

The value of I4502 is 22.8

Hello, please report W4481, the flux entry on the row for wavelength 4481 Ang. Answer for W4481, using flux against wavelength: 20.96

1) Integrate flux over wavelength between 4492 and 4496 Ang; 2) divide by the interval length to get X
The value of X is 20.9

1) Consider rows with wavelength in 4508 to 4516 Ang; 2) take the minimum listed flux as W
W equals 17.58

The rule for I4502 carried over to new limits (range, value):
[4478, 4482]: 19.6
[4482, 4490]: 21.3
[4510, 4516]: 21.8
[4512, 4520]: 21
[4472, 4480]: 20.2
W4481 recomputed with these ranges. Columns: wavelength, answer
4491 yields 18.67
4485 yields 22.56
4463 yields 17.42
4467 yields 19.31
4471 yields 19.9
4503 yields 22.69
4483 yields 22.78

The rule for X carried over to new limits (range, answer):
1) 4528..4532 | 20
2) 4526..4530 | 20.6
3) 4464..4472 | 20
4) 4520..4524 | 21.5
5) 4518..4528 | 20.9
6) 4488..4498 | 19.5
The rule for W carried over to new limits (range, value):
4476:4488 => 18.17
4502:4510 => 22.69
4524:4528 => 17.89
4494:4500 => 17.79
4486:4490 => 19.13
